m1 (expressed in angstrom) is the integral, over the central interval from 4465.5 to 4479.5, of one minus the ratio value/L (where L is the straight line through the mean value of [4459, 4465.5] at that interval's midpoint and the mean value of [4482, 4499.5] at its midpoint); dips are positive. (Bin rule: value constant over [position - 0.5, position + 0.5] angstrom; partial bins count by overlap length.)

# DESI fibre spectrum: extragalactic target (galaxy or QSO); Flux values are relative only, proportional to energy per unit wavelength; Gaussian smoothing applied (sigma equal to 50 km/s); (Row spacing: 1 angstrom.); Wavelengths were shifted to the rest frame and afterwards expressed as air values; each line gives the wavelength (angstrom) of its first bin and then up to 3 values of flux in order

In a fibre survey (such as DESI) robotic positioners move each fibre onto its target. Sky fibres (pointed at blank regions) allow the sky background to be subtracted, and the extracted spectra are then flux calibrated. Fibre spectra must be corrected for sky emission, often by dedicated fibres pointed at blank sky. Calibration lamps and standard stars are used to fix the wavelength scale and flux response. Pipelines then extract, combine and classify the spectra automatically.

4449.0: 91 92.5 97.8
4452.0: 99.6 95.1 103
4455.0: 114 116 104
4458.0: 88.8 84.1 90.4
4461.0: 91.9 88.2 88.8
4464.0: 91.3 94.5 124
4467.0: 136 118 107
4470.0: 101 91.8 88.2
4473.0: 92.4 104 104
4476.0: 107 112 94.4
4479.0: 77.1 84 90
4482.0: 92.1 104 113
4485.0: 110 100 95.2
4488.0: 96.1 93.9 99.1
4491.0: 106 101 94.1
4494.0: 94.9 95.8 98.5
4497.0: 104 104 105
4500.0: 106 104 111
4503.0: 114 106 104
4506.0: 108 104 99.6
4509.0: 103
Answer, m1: -1.5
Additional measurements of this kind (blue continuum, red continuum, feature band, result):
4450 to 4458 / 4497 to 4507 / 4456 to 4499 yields 2.2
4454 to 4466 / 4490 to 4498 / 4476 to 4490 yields 0.2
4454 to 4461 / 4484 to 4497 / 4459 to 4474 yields -0.1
